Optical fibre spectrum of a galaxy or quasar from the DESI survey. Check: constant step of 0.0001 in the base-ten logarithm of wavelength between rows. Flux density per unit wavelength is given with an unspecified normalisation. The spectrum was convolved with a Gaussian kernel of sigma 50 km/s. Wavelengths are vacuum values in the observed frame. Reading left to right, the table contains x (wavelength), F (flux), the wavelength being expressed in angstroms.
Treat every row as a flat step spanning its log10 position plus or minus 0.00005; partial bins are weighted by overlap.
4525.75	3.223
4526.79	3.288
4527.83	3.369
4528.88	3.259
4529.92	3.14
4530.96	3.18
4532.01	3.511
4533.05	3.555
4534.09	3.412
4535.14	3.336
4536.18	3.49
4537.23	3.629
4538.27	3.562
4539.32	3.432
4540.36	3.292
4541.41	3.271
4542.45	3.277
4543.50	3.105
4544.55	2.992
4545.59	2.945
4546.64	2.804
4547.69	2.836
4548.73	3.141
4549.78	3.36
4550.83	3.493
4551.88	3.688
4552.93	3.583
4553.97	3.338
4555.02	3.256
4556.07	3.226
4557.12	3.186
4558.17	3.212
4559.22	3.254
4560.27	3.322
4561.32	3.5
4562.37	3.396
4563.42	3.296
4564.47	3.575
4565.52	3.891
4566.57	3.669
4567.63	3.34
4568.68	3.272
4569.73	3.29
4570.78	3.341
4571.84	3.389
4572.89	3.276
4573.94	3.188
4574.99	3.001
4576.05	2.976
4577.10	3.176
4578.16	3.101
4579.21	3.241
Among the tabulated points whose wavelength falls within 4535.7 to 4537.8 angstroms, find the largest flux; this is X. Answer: 3.629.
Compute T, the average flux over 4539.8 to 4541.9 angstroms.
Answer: 3.29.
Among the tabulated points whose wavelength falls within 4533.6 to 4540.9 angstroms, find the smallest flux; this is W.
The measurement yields 3.292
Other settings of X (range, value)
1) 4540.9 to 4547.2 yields 3.277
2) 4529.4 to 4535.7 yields 3.555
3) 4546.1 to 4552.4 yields 3.688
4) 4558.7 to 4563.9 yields 3.5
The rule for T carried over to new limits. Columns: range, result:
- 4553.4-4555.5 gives 3.32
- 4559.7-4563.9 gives 3.38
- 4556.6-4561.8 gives 3.29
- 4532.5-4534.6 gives 3.5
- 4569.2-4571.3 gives 3.32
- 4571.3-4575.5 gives 3.22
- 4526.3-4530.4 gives 3.26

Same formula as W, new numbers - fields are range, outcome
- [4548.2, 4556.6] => 3.141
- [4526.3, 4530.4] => 3.14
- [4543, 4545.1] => 2.992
